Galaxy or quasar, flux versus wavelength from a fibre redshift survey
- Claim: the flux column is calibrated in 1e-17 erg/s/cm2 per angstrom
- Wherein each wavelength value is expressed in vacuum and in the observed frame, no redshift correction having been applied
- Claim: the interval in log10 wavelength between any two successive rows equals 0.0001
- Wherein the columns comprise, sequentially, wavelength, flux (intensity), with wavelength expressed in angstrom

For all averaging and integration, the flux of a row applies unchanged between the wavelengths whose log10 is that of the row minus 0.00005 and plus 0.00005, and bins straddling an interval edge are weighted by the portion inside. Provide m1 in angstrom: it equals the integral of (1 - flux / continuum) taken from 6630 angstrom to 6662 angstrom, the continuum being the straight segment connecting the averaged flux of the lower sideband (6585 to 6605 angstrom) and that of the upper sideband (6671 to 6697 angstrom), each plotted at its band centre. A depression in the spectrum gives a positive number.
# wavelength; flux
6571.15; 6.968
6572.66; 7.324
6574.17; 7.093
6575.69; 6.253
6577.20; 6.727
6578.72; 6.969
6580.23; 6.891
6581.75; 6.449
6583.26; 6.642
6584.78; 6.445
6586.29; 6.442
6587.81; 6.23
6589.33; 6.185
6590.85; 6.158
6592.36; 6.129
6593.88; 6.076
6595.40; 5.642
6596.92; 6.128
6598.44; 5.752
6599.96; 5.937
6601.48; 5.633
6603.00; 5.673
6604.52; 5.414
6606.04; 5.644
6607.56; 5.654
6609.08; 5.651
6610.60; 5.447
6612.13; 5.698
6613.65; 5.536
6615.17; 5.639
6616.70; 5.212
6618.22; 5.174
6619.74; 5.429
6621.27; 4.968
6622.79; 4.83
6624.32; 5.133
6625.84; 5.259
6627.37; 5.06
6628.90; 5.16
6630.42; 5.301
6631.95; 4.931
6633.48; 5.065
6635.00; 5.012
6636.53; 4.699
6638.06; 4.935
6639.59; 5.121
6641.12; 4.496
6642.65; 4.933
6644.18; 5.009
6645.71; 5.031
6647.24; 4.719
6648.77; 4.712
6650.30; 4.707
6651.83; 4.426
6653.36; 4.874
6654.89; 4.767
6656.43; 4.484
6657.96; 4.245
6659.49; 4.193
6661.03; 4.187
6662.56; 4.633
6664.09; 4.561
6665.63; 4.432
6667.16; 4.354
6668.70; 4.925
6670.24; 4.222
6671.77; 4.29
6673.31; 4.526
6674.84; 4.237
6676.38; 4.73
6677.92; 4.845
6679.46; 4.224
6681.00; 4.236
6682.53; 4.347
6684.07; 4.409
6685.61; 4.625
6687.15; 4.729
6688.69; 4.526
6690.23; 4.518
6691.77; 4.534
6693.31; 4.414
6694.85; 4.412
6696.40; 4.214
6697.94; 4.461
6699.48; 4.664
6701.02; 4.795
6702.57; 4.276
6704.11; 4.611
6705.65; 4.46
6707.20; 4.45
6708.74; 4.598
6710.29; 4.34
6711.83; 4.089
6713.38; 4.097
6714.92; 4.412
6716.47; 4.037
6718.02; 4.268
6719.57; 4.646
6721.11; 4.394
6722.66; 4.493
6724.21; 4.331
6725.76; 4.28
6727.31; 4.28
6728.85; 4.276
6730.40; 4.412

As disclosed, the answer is 2.3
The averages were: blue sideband 5.97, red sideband 4.46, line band 4.75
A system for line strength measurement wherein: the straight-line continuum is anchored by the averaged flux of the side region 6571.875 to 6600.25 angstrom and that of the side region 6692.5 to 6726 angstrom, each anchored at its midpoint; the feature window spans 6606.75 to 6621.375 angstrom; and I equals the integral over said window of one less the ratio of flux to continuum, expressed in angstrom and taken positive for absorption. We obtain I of 1.2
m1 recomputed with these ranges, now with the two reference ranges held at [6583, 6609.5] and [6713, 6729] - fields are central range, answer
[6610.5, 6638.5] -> 2.1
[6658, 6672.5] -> 1.8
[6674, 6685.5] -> 1.0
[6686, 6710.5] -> 0.6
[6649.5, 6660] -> 1.3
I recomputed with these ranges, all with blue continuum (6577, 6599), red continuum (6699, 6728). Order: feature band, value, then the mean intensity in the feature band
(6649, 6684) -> 4.3 angstrom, 4.48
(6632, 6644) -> 1.4 angstrom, 4.9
